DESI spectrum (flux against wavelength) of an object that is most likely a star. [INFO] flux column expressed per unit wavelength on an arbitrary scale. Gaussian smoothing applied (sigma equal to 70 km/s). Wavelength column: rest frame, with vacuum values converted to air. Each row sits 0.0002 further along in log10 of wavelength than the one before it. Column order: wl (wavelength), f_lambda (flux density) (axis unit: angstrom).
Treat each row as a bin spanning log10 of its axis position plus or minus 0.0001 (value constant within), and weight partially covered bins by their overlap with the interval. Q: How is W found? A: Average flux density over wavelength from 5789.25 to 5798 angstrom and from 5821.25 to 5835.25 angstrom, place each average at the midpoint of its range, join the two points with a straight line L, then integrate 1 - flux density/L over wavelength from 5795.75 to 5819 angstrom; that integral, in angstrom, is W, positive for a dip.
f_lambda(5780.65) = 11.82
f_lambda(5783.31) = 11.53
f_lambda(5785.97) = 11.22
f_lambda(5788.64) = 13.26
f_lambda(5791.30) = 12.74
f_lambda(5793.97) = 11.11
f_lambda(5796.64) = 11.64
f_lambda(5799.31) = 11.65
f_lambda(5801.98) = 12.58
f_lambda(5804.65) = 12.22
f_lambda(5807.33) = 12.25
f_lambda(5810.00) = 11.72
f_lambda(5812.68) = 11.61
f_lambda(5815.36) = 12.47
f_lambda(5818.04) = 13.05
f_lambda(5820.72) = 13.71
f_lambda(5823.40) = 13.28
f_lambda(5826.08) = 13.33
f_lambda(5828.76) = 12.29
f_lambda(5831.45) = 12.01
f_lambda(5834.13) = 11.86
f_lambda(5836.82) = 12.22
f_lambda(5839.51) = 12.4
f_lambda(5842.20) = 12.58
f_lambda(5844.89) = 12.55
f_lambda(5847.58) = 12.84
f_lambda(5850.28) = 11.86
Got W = 0.2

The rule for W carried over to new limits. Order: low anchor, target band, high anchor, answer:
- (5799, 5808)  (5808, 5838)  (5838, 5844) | -0.34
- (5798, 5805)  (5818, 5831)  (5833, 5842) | -0.93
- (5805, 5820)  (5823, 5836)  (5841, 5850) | -0.07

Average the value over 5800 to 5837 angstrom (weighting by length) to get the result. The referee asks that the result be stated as 12.5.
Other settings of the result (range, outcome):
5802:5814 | 12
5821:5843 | 12.6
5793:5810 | 11.9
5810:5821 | 12.5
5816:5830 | 13.1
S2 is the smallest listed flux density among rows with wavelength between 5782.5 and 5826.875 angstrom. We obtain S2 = 11.11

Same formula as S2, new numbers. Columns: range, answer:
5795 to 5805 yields 11.64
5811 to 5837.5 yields 11.61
